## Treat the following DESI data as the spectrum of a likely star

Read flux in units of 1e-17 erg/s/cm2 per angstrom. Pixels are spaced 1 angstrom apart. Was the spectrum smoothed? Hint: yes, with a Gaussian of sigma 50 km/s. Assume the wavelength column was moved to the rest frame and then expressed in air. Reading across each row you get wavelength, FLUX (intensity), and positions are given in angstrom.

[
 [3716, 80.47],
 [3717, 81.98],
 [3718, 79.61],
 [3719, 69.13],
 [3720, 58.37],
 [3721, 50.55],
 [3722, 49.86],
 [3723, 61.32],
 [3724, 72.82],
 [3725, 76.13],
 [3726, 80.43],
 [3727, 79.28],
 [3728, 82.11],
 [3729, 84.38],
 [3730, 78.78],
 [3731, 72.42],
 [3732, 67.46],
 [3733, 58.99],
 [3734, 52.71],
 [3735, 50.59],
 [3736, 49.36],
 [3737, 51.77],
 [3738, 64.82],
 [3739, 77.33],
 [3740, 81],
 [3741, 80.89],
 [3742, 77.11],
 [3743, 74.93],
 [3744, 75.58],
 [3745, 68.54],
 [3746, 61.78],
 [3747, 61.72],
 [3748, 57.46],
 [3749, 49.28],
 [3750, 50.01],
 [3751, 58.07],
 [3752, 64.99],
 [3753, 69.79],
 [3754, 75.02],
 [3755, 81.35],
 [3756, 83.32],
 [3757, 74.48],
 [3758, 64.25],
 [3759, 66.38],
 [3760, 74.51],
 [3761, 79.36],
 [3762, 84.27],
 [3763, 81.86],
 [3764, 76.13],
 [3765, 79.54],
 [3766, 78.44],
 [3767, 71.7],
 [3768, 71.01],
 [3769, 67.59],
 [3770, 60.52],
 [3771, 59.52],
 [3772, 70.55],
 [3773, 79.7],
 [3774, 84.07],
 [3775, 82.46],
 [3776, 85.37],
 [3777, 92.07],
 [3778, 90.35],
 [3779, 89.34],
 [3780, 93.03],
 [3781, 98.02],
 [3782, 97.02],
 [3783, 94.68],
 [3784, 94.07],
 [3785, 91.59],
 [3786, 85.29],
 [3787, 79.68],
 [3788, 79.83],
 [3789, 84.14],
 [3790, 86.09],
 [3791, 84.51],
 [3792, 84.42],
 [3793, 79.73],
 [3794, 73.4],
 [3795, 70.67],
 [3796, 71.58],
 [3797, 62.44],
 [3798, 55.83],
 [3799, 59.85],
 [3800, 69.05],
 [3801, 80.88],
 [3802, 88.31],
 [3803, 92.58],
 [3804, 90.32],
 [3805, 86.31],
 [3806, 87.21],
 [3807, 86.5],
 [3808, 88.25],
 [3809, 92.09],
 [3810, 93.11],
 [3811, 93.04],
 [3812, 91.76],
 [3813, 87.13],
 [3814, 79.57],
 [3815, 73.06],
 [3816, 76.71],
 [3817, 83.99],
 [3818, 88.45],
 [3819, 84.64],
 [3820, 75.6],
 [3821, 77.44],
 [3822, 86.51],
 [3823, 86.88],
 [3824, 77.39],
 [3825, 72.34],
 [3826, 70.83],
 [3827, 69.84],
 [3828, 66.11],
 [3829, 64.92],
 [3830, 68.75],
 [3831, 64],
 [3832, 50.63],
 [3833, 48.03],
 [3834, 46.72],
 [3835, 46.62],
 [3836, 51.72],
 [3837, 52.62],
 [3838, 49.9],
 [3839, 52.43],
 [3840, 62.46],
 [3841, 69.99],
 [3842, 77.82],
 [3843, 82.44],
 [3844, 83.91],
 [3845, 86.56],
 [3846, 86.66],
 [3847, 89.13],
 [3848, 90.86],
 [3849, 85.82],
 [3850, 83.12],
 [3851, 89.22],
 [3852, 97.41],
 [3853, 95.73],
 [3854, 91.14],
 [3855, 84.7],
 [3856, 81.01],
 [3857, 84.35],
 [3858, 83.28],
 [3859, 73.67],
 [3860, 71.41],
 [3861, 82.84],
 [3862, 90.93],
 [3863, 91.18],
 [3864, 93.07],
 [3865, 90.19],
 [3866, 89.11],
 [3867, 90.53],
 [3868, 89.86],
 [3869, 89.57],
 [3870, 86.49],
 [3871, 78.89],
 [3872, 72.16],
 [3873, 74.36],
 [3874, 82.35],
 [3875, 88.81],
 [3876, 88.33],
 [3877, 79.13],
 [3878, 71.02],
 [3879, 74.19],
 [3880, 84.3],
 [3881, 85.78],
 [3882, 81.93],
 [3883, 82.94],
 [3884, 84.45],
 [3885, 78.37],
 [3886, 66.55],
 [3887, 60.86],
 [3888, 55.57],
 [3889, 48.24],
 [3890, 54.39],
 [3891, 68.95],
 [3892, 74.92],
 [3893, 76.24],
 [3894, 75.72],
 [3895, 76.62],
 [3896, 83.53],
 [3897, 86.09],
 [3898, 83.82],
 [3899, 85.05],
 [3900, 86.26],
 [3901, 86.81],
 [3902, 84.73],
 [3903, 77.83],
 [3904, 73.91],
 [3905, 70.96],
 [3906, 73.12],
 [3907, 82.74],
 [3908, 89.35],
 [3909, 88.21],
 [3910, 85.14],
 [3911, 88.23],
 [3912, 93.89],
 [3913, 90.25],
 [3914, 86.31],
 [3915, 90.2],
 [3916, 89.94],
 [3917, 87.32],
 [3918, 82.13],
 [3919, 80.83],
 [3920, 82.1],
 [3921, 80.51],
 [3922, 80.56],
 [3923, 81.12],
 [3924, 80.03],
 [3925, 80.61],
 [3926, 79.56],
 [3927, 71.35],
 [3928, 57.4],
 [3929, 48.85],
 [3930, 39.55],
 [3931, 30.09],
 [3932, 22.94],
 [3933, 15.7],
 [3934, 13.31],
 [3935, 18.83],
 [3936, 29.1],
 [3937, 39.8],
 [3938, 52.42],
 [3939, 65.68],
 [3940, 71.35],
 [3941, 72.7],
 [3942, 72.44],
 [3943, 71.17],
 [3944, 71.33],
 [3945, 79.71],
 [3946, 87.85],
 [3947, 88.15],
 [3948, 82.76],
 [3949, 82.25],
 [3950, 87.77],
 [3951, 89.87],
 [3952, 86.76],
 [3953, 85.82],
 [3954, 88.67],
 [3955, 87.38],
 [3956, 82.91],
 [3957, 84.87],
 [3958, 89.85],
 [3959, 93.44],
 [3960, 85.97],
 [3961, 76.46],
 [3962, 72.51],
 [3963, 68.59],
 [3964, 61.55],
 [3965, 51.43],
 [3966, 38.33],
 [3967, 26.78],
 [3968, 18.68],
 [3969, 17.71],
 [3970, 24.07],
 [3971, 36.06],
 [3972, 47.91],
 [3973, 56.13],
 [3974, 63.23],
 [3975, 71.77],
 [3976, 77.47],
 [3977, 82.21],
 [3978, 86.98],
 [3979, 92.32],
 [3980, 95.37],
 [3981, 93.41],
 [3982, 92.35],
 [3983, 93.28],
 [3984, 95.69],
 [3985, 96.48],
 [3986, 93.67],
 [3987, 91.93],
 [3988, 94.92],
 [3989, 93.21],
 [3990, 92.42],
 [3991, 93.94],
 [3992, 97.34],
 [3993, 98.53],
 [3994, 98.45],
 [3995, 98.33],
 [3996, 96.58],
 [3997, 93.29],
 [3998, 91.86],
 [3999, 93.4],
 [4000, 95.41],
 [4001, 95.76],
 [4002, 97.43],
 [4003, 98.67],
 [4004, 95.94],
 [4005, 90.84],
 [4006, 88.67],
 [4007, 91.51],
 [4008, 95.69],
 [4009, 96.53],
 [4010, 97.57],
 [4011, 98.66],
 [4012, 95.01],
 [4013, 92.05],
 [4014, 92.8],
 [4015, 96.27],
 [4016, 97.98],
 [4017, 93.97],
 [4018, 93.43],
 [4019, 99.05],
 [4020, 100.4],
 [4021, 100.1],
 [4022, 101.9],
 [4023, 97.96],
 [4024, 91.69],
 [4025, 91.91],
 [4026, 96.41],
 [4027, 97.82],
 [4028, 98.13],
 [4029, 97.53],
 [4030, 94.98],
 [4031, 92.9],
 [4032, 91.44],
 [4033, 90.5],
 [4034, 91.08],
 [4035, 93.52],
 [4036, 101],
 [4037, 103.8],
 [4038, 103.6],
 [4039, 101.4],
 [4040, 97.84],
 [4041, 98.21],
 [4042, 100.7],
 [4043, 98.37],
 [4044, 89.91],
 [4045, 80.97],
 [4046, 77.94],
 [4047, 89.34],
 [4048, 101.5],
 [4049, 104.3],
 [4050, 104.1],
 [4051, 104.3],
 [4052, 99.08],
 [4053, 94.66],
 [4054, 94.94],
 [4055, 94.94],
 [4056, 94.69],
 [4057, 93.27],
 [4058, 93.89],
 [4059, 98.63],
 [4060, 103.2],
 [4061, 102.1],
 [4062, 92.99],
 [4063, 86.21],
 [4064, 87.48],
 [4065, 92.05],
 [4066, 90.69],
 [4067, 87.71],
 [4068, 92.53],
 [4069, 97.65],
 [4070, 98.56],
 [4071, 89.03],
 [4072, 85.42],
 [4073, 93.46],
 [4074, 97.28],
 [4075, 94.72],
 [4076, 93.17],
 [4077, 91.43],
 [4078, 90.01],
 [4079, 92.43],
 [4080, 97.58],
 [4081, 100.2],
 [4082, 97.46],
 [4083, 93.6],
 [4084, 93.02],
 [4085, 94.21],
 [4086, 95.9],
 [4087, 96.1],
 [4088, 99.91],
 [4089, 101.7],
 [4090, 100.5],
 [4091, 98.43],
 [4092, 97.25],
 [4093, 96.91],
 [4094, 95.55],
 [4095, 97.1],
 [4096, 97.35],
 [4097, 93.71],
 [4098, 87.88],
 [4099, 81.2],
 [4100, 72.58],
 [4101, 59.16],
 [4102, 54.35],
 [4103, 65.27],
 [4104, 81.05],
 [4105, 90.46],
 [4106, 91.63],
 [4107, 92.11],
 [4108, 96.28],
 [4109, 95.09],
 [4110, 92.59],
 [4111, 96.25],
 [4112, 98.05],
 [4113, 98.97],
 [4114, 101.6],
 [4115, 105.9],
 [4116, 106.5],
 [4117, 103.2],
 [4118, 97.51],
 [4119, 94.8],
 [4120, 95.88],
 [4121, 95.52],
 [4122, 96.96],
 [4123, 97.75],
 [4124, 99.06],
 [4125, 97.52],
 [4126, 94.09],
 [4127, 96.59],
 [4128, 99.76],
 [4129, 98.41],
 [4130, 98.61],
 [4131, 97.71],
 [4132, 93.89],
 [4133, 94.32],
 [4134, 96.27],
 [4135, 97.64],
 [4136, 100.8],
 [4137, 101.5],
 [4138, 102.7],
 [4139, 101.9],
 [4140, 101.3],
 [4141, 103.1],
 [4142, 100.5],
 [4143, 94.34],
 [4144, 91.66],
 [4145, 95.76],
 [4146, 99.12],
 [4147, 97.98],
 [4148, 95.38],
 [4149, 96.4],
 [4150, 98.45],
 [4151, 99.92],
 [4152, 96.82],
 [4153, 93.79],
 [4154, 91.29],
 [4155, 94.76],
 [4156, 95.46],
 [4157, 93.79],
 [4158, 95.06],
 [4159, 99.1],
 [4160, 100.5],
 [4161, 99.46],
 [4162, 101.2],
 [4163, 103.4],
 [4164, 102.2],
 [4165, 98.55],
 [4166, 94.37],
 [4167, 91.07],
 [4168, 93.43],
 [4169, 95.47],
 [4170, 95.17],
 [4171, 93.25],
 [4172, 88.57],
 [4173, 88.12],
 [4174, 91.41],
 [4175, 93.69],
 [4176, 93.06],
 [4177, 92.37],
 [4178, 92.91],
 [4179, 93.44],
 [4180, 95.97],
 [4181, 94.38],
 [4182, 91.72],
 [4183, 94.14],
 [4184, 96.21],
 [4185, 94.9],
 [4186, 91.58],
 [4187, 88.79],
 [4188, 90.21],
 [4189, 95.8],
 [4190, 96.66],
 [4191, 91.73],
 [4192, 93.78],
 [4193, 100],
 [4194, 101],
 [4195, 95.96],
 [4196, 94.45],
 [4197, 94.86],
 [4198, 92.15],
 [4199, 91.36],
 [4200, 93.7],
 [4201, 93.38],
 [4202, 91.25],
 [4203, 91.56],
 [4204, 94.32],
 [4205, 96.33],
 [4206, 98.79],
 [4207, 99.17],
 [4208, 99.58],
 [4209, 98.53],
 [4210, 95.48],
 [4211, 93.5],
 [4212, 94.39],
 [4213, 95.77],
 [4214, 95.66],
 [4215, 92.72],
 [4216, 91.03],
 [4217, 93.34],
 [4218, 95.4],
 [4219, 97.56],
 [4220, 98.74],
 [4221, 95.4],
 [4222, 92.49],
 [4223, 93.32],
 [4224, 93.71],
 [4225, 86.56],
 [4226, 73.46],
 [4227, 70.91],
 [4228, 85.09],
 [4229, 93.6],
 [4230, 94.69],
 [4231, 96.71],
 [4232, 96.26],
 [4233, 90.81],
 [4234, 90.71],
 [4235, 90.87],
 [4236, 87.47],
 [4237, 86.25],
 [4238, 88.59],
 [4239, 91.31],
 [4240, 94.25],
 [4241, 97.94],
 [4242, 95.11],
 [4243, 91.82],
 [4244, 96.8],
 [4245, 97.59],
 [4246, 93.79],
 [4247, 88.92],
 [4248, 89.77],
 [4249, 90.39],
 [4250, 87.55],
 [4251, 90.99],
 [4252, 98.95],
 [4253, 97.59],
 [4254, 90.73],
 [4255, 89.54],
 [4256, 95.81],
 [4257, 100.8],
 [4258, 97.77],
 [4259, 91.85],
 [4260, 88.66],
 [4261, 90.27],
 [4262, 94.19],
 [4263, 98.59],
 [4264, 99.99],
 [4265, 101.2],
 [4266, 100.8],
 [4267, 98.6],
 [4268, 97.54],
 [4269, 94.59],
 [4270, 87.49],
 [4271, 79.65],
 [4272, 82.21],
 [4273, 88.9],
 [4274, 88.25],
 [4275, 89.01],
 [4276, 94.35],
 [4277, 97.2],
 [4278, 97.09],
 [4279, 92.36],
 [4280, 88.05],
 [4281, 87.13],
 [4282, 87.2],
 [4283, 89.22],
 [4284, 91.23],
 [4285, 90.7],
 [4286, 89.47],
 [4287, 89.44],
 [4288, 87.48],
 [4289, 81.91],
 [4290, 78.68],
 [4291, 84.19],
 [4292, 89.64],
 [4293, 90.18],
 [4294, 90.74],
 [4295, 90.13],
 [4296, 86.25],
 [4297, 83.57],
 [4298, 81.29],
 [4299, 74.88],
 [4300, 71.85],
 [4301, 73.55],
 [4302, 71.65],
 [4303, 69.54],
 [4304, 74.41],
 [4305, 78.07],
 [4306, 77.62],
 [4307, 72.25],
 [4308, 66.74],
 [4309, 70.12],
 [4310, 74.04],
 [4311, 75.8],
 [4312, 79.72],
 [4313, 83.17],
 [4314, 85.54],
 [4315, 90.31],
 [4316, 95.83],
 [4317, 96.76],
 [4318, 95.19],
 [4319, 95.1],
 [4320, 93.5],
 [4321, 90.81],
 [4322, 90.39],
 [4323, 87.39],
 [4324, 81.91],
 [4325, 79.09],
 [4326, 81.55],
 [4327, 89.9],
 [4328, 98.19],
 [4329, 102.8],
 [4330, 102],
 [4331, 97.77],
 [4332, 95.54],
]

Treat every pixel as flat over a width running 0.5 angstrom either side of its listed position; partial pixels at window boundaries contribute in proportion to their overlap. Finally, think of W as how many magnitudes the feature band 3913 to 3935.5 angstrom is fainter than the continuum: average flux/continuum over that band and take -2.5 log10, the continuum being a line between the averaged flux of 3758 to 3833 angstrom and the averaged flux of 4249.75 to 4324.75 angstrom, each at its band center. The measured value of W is 0.26 mag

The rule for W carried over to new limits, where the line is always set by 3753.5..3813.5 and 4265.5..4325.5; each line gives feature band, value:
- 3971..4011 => -0.085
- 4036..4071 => -0.148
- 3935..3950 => 0.209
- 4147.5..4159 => -0.137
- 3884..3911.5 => 0.075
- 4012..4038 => -0.157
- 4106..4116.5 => -0.168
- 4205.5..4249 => -0.093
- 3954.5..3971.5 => 0.350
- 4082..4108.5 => -0.071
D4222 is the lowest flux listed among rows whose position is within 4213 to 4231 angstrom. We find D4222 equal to 70.91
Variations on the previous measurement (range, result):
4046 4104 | 54.35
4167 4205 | 88.12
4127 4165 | 91.29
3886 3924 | 48.24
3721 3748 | 49.36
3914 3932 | 22.94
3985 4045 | 80.97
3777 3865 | 46.62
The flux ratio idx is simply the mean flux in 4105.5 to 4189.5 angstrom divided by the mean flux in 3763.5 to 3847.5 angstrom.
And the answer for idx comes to 1.25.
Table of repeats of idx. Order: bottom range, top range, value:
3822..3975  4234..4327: 1.21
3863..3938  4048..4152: 1.28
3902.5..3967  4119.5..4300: 1.30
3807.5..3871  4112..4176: 1.24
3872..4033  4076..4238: 1.19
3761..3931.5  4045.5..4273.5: 1.20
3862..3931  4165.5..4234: 1.18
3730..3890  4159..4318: 1.19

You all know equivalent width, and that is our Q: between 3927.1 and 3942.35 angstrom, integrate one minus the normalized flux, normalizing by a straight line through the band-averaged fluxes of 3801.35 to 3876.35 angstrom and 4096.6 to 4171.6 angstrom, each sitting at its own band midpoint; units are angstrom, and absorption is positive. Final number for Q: 7.36 angstrom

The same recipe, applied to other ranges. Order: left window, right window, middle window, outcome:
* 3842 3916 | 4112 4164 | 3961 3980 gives 6.7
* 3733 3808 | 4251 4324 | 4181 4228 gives -4.2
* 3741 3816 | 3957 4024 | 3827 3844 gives 4.0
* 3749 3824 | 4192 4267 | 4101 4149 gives -2.7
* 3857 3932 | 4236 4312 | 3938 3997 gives 2.1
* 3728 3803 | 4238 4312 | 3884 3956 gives 5.6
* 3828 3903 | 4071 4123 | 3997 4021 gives -2.3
